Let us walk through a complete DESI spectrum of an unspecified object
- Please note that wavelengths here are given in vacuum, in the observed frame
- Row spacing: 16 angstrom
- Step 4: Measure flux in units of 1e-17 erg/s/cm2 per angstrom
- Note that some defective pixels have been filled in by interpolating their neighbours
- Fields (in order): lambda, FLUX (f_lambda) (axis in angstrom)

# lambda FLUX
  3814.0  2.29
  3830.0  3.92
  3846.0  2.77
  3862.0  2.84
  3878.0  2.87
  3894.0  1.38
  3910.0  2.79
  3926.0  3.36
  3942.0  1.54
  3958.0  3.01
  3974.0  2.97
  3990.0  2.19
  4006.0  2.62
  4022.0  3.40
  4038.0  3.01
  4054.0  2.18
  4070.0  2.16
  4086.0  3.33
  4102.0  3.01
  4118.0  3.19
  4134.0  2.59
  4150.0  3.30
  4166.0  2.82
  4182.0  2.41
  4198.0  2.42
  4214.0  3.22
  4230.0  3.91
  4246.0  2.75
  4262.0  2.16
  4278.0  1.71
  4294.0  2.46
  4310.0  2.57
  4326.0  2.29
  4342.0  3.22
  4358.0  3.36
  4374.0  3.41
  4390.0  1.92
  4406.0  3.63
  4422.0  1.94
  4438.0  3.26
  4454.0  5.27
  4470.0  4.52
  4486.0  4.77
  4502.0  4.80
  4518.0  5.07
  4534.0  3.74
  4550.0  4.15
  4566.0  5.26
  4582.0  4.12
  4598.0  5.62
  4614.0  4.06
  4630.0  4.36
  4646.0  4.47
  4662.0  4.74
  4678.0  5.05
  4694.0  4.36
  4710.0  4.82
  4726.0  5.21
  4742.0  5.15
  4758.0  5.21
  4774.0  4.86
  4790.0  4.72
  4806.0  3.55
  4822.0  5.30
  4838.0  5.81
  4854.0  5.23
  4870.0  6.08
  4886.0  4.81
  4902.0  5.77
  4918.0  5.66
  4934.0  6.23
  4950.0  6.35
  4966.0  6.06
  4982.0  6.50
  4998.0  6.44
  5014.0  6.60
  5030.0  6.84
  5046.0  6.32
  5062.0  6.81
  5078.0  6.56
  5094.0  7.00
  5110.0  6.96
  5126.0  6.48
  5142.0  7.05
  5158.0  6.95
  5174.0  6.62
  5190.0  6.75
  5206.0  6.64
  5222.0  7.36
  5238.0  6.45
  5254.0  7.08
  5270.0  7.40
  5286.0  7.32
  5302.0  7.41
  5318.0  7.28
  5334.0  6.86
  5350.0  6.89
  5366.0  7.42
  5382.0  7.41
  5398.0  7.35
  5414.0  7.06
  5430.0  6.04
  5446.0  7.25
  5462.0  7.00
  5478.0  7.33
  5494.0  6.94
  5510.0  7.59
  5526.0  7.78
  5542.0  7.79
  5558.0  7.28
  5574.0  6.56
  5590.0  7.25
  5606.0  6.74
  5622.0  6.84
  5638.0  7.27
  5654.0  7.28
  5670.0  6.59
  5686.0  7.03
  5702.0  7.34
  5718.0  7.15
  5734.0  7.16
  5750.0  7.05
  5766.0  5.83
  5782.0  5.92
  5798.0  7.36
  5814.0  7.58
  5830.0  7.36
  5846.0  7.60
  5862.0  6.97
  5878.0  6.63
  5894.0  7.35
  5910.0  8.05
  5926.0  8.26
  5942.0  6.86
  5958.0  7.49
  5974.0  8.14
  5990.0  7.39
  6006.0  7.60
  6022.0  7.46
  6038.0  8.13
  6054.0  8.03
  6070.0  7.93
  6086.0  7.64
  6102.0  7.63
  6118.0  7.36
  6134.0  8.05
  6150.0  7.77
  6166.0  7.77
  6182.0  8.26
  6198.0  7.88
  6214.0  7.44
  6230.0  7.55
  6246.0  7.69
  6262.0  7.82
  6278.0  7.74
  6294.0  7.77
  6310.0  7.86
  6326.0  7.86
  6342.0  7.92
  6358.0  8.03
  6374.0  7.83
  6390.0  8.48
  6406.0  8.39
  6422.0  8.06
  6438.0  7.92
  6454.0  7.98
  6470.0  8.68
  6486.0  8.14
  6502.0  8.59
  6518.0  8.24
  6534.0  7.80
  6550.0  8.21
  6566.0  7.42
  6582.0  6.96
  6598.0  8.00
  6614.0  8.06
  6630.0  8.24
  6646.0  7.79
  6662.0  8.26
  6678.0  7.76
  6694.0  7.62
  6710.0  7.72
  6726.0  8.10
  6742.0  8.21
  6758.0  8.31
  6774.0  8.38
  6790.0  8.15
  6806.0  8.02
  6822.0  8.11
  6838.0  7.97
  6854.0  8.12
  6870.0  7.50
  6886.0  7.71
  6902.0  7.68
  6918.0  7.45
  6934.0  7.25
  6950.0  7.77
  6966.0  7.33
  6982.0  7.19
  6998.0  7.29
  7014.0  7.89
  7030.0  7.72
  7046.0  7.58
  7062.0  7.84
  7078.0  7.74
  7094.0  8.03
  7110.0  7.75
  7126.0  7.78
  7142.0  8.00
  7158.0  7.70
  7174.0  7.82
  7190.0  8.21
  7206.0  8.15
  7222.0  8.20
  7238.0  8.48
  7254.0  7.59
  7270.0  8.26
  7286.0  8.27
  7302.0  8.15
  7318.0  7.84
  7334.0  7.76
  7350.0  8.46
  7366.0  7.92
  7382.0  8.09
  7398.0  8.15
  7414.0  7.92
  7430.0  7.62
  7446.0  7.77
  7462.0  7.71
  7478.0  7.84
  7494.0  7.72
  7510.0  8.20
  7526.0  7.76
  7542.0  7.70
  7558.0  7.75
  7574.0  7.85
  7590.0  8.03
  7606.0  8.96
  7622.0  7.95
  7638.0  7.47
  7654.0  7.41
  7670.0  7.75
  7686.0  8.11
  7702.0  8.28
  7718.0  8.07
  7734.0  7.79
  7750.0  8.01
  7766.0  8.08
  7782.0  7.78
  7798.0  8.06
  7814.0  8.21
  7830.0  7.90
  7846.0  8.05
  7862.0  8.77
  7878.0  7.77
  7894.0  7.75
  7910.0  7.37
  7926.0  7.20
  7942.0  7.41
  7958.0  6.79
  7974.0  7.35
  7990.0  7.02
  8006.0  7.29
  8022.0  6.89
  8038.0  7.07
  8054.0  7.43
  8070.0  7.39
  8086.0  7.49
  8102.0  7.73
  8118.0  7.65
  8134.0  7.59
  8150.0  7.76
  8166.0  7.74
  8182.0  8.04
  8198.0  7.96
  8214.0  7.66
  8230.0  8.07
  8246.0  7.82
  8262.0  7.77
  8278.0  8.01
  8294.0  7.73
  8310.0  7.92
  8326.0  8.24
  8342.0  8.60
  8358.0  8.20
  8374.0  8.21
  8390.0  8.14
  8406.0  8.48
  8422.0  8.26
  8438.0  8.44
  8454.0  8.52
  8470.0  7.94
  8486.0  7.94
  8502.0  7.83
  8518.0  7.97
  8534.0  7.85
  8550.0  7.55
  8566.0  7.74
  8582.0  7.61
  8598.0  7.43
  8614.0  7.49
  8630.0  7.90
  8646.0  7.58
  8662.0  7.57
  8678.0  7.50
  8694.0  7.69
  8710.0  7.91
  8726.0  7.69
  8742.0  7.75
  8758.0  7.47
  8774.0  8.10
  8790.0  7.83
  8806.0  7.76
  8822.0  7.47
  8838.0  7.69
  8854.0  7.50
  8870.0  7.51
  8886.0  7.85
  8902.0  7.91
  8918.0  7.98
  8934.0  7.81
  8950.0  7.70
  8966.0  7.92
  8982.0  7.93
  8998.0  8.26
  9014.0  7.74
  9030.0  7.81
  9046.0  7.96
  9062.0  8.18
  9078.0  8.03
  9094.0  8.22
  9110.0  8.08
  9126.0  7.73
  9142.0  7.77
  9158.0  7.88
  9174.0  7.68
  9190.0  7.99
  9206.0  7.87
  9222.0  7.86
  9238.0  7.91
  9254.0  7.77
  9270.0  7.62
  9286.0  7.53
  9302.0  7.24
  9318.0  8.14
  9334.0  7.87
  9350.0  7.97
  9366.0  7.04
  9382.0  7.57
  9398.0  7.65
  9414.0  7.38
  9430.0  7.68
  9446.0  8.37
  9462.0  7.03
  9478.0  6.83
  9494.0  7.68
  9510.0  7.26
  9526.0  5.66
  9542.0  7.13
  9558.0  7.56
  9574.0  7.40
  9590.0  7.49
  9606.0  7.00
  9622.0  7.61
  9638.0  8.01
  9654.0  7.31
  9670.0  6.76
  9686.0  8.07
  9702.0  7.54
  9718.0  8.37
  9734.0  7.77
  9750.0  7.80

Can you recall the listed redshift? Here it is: 0.12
